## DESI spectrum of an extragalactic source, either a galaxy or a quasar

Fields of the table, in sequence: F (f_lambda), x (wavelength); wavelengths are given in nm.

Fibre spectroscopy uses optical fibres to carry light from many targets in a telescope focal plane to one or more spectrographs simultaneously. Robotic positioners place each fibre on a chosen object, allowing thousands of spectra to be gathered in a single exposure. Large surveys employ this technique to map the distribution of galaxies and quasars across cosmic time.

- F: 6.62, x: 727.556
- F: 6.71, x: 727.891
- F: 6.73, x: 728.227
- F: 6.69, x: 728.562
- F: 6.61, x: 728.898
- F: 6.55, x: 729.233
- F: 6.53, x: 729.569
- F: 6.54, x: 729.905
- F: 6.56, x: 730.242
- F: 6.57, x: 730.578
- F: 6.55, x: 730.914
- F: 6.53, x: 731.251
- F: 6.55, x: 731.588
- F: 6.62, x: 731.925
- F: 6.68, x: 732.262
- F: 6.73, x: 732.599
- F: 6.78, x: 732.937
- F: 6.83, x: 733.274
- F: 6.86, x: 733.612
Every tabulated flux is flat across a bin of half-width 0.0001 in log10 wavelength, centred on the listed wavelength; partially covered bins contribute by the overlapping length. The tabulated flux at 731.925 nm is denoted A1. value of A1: 6.62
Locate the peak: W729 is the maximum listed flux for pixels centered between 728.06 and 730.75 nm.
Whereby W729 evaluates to 6.73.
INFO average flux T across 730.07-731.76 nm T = 6.55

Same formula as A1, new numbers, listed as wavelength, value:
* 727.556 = 6.62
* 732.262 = 6.68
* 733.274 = 6.83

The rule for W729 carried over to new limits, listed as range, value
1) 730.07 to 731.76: 6.57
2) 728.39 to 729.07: 6.69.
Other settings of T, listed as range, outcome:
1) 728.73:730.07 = 6.56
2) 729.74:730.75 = 6.56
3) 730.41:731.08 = 6.57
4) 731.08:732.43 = 6.59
